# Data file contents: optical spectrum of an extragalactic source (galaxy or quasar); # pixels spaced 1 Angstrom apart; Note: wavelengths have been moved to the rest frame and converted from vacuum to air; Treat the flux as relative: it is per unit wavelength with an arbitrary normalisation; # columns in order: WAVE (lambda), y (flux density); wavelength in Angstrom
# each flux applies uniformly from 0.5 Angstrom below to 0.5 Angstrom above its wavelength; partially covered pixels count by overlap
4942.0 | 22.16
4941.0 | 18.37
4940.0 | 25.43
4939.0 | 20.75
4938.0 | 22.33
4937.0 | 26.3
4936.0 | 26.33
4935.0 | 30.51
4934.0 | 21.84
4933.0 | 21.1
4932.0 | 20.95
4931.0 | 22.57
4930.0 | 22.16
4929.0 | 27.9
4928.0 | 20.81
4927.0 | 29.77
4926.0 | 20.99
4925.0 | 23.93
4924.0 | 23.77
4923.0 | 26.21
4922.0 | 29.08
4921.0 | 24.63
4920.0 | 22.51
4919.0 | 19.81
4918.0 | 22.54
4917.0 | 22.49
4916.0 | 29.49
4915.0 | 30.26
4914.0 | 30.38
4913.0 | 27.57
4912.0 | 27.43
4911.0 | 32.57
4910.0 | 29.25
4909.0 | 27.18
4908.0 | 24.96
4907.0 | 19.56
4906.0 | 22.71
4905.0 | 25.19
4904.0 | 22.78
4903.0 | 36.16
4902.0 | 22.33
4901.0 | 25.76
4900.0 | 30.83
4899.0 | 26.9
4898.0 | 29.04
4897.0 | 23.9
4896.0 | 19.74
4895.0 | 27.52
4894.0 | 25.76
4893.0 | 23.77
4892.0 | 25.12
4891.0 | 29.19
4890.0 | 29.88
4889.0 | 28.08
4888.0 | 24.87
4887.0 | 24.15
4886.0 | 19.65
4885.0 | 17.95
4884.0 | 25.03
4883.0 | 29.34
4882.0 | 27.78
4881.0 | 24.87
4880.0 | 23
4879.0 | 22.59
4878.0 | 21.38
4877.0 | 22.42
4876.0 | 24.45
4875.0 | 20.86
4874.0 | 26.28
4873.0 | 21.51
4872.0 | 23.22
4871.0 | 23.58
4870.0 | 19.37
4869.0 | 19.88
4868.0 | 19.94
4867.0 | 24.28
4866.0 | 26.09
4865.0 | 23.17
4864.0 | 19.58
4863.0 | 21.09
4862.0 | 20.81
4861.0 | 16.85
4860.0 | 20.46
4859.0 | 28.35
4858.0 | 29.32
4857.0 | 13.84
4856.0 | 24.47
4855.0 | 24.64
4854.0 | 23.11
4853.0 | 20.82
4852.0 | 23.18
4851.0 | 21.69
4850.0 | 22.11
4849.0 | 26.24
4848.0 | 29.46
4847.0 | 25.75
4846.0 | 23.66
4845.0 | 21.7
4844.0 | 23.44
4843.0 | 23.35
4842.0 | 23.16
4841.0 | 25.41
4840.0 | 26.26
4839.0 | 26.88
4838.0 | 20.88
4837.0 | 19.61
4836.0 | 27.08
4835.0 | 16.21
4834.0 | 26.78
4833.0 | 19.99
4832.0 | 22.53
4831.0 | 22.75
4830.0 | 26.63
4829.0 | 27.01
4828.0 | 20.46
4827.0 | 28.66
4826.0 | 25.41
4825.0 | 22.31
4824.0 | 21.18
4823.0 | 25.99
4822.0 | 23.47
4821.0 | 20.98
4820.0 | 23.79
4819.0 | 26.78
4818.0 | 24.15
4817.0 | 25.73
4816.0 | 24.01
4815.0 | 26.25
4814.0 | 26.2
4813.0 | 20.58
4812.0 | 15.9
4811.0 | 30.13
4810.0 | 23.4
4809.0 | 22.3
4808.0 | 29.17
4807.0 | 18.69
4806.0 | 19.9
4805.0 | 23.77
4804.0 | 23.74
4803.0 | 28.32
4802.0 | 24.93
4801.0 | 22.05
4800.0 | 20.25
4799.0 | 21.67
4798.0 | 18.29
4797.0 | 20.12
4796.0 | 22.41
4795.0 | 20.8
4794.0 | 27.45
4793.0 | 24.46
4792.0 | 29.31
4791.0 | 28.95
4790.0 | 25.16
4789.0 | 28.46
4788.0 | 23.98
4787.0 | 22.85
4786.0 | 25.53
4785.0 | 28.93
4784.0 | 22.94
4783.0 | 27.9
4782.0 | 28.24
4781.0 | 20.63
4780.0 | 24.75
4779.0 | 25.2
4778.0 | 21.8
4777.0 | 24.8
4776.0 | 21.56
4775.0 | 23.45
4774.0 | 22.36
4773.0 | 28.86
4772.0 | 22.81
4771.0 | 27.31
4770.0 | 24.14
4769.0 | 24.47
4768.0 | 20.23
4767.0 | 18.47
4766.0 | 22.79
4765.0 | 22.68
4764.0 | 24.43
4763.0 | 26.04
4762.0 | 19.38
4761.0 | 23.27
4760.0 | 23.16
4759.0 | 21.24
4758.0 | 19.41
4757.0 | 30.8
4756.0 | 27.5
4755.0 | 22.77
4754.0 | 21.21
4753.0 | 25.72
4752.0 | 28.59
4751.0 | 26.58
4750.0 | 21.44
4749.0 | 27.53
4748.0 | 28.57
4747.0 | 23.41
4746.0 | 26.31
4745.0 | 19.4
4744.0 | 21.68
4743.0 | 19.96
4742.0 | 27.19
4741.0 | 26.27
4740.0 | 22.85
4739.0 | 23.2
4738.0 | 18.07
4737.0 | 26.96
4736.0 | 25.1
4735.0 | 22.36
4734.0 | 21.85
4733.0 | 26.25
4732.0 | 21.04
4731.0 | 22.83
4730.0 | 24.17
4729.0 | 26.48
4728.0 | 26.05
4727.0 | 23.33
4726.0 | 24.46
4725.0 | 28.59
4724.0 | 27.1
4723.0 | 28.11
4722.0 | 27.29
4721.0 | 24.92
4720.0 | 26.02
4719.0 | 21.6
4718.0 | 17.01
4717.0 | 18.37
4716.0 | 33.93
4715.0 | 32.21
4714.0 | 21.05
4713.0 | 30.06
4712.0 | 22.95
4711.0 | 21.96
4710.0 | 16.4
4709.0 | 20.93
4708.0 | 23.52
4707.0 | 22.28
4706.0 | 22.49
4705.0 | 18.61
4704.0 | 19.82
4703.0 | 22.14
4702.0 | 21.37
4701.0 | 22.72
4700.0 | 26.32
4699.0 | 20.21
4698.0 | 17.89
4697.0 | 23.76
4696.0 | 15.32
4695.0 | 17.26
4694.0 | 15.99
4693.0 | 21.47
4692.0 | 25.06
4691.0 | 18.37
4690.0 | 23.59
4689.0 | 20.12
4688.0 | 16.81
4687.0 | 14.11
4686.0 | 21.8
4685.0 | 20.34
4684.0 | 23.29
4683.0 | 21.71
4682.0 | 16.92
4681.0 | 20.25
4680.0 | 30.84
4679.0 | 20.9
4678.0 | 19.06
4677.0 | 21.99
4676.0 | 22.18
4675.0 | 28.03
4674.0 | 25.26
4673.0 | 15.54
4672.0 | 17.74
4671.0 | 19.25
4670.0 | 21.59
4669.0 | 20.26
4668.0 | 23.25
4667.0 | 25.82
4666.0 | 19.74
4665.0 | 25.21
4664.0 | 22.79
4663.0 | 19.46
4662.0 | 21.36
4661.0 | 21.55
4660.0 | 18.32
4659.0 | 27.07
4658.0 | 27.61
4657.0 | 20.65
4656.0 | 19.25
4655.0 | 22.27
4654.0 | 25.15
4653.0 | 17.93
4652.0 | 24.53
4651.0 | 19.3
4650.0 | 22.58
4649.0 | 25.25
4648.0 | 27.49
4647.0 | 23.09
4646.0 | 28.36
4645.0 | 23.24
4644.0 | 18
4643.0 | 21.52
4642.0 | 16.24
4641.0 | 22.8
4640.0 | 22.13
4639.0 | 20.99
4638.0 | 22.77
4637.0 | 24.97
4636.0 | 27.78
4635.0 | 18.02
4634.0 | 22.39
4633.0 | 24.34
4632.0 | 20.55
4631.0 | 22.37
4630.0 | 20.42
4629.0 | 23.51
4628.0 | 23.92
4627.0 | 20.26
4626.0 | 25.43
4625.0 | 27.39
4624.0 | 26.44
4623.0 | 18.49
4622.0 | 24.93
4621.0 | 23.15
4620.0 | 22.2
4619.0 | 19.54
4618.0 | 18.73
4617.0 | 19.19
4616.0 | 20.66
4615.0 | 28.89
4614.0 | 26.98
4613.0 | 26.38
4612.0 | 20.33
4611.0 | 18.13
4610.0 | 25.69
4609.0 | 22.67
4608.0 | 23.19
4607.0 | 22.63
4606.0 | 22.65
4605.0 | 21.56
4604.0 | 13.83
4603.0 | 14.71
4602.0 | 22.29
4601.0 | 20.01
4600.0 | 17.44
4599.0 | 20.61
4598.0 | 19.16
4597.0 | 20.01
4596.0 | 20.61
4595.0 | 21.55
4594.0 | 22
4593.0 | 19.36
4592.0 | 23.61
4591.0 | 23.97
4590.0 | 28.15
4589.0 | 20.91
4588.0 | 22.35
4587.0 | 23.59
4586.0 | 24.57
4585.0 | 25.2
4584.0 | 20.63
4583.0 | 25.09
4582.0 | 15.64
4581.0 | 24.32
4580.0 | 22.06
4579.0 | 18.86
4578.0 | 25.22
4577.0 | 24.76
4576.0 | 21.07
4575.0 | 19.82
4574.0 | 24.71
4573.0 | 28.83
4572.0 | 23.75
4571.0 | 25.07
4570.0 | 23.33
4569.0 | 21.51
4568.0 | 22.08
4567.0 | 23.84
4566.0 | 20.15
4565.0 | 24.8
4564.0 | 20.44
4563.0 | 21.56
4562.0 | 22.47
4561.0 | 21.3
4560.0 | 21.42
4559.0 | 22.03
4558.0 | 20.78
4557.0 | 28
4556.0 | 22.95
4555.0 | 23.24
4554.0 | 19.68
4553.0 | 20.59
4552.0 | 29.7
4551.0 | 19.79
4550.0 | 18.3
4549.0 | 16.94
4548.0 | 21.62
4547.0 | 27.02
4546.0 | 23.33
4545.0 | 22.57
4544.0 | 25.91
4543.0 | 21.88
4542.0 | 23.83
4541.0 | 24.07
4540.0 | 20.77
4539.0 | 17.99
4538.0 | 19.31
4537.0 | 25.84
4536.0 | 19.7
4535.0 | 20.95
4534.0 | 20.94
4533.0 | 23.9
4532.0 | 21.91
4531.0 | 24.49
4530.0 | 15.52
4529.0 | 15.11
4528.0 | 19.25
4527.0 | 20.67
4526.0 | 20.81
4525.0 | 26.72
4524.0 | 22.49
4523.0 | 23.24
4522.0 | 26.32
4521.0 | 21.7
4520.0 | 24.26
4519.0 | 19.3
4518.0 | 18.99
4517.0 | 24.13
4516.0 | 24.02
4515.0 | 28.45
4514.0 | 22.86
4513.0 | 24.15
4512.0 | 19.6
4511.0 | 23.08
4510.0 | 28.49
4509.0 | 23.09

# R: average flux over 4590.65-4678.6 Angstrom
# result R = 22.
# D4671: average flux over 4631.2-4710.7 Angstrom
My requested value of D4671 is 21.6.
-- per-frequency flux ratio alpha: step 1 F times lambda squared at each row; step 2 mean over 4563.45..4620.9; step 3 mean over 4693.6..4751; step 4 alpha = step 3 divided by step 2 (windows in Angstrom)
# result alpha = 1.1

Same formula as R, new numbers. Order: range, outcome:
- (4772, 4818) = 24.1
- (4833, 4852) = 23.8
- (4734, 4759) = 24.2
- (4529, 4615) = 22.1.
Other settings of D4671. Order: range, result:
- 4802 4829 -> 24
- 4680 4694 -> 20.5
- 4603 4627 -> 22.4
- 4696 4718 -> 22.5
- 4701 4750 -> 23.8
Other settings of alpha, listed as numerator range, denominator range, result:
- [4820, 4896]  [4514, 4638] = 1.19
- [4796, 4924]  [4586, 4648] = 1.21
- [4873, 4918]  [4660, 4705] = 1.33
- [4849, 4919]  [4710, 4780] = 1.07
